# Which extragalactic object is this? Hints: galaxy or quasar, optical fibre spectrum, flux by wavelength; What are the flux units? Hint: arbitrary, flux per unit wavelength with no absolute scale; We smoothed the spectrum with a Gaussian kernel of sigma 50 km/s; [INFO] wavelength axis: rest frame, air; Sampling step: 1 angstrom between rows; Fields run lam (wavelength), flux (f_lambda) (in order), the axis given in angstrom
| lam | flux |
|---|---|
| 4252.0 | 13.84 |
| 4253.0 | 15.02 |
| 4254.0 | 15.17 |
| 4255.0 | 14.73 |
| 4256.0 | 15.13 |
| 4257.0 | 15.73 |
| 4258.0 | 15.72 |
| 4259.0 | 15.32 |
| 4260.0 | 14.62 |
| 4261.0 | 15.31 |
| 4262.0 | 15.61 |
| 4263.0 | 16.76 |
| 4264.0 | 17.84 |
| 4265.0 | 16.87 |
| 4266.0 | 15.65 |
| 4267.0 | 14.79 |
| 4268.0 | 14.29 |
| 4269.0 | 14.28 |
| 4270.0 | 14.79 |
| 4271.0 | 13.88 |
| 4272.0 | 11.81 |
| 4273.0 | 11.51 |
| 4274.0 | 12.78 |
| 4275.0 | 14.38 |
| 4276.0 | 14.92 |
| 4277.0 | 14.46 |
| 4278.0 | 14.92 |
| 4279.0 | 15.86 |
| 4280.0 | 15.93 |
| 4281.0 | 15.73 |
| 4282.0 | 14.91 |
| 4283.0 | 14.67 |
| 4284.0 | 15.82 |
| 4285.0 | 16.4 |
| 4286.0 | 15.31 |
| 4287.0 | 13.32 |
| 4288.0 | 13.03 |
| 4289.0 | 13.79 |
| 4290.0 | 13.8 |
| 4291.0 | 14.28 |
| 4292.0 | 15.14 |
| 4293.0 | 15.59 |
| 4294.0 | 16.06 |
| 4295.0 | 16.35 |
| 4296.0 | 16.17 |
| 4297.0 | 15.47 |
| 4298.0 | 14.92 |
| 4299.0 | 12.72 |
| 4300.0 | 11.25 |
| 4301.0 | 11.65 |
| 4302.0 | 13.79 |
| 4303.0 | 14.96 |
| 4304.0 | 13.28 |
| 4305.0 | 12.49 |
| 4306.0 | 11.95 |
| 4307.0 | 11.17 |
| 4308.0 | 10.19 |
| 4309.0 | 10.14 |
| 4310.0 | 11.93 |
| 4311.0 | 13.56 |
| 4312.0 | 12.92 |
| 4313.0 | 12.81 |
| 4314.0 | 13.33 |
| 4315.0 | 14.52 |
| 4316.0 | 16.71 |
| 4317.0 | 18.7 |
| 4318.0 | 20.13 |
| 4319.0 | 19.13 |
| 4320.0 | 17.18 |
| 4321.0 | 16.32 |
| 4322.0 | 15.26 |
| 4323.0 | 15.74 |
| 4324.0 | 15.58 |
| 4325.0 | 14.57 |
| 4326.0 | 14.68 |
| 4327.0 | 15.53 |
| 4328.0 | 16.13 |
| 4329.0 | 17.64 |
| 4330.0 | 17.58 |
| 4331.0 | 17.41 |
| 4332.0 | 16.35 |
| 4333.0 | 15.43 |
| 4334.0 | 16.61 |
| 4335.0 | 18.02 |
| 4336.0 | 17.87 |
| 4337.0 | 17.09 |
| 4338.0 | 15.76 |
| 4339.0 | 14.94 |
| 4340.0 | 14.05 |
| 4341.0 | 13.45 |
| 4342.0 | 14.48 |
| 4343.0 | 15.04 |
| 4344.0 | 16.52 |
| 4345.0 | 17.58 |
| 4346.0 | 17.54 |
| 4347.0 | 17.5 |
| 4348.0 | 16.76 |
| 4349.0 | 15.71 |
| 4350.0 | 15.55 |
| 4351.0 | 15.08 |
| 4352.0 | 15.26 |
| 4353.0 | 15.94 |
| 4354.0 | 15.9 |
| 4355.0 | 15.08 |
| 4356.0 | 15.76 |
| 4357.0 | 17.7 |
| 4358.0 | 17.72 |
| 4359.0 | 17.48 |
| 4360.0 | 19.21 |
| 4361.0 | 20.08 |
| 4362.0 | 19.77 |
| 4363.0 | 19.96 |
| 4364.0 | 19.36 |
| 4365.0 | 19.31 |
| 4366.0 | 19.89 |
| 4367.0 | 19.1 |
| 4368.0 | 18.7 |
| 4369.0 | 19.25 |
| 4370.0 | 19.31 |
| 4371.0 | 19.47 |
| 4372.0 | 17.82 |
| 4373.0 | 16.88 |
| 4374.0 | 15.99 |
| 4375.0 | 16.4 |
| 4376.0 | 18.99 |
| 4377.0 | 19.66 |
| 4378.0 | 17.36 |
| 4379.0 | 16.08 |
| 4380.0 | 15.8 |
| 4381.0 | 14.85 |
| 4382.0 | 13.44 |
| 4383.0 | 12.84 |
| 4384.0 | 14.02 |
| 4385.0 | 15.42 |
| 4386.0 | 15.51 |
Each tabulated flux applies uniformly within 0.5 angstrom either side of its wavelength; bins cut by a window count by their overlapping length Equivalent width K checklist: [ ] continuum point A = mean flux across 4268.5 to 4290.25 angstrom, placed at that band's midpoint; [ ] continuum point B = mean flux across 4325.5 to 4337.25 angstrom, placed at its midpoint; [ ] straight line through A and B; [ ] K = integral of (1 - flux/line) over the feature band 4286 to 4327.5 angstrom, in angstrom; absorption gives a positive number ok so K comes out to 3.2 angstrom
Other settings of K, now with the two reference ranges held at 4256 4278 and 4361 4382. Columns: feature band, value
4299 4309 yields 2.4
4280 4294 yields 0.6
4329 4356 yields 1.7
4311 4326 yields 0.6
